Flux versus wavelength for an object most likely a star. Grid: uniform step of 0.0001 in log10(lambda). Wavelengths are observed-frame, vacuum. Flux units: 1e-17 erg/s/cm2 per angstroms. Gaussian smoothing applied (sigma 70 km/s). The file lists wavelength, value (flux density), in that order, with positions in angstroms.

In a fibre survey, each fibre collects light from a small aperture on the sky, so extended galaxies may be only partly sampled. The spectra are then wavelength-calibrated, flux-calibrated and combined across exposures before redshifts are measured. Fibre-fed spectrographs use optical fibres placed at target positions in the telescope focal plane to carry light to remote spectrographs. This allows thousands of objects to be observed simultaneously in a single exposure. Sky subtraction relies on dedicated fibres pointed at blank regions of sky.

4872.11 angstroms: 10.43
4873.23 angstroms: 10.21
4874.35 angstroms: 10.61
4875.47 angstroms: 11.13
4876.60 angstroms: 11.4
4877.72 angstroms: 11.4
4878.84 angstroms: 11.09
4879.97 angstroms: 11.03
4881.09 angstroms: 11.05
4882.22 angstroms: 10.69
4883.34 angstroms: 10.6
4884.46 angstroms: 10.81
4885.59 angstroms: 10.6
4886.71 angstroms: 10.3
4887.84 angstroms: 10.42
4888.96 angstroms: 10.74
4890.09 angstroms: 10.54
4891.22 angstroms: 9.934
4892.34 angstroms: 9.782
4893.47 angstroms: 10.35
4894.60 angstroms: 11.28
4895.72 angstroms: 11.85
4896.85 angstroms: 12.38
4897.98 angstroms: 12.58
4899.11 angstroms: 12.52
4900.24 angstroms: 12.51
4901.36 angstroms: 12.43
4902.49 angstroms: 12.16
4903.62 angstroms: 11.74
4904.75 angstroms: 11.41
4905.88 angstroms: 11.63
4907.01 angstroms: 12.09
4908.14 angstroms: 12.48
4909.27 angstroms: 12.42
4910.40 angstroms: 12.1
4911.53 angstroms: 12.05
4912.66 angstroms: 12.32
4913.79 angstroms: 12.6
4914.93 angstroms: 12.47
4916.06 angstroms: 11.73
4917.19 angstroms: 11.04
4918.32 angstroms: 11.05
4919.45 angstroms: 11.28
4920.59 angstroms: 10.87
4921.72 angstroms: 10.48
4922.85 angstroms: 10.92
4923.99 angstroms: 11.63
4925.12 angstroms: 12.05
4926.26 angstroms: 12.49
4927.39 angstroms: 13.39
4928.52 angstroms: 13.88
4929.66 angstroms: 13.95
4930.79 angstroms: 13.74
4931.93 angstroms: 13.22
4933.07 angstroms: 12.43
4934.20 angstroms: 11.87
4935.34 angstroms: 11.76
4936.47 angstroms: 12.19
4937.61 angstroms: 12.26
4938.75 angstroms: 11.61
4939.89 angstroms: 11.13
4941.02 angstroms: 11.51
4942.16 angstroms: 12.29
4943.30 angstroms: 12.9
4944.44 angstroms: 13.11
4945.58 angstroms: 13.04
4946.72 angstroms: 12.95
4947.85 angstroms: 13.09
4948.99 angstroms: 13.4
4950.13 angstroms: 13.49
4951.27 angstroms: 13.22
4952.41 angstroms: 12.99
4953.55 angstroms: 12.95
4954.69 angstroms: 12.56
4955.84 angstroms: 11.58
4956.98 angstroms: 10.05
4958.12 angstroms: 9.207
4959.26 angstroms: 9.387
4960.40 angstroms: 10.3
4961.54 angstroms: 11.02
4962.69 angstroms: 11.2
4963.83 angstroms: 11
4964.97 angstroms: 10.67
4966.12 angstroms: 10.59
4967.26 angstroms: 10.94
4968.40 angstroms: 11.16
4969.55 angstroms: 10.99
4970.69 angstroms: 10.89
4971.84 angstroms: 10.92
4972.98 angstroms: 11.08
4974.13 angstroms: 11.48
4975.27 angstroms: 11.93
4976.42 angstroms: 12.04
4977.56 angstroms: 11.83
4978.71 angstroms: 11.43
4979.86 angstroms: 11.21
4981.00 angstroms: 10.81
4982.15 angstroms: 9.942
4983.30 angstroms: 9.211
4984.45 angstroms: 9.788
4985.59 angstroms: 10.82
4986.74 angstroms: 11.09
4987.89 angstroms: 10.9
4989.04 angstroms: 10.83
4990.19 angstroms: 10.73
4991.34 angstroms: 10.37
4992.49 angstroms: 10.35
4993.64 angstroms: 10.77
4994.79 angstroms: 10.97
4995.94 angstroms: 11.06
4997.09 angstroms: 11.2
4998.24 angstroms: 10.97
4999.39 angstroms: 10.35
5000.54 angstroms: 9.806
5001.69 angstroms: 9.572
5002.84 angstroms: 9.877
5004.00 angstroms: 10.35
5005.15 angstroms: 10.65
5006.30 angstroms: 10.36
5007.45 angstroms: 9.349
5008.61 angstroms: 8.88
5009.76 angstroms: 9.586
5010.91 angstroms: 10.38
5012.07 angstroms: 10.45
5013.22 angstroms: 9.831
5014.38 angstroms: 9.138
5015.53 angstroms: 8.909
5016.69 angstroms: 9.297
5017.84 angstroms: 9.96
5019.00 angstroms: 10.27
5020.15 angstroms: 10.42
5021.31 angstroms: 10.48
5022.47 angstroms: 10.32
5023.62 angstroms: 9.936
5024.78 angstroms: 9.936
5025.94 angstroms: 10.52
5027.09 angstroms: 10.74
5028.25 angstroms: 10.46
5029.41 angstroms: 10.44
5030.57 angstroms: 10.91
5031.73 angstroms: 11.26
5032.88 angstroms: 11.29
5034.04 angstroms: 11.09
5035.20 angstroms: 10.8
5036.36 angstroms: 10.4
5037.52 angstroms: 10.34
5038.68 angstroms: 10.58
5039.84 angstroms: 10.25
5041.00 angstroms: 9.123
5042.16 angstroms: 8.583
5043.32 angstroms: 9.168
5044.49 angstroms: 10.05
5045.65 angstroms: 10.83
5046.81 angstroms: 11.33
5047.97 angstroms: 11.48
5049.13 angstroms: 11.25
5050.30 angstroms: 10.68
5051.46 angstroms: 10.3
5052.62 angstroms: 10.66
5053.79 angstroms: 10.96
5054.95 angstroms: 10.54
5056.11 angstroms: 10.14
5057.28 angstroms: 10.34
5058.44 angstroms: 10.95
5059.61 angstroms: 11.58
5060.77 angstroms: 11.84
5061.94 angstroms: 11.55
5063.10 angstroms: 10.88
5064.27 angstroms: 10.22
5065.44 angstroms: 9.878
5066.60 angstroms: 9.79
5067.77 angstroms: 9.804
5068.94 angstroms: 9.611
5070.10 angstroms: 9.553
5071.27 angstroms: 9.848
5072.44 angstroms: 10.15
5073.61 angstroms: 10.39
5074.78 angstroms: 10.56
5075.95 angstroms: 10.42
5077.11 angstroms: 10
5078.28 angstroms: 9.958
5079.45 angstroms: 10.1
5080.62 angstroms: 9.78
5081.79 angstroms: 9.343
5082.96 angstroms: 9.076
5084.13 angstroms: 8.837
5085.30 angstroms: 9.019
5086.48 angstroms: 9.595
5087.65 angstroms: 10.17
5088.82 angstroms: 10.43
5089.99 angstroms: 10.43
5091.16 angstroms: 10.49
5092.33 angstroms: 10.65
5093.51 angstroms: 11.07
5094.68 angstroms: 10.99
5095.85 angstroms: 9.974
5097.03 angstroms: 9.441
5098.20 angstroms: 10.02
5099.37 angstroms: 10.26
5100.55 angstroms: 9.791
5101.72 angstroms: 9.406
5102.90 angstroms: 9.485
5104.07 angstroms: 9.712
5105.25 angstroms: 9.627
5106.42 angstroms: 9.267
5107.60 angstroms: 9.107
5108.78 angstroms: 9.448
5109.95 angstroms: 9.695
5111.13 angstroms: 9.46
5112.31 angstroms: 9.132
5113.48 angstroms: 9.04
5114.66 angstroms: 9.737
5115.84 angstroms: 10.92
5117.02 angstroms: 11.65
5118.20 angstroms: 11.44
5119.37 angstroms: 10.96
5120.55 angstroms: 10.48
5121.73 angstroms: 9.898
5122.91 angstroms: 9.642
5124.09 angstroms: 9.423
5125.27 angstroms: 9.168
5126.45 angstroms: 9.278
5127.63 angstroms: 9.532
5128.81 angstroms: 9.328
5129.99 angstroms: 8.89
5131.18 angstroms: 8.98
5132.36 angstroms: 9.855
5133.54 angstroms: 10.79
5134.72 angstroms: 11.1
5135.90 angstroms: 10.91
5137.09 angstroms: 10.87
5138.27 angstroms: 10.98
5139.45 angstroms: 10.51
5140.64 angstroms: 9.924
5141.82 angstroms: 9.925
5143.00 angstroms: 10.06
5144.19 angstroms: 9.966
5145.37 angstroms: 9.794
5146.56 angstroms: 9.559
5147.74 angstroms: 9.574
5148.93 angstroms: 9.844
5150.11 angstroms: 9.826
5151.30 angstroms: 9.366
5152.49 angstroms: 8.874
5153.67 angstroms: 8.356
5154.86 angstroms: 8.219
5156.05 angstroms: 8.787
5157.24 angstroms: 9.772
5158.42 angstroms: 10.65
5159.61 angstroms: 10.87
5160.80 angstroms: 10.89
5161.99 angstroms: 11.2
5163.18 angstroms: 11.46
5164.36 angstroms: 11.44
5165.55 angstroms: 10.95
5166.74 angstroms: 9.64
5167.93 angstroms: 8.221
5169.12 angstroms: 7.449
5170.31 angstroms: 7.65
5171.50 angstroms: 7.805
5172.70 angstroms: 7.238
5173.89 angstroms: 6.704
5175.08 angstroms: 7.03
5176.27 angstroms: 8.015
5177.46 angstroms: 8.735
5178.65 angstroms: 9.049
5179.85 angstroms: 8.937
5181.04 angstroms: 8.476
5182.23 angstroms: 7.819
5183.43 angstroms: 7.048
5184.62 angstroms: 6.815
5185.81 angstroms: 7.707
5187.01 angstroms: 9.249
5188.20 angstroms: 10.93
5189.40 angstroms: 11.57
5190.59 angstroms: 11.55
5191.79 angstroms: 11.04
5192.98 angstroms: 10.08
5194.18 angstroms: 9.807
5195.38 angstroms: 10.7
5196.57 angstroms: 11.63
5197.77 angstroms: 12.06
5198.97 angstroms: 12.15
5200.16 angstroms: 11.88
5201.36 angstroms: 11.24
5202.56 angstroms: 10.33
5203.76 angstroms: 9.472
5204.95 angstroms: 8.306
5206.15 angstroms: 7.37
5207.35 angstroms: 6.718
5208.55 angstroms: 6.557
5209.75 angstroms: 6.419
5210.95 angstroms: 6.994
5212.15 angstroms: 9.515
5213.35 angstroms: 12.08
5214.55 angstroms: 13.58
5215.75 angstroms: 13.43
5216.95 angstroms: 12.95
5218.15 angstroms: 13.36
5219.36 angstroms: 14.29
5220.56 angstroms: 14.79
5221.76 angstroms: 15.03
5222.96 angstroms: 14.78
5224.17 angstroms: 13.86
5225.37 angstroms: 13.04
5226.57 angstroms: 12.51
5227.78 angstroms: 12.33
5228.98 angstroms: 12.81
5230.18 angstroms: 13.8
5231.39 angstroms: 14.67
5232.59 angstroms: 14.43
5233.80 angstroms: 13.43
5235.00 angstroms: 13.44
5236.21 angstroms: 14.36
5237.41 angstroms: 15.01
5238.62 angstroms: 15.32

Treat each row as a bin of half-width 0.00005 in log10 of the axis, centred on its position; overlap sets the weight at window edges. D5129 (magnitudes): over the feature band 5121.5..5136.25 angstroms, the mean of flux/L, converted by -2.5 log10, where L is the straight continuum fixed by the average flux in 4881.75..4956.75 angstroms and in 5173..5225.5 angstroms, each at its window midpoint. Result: 0.10 mag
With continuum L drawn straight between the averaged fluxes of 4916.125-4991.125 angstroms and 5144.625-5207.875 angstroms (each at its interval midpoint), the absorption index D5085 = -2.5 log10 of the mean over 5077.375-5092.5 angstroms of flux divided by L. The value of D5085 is 0.055 mag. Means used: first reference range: 11.6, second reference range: 9.44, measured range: 9.82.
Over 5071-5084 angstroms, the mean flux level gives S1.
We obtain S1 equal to 9.93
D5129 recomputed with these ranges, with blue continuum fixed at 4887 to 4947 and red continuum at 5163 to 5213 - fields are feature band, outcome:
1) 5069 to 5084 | 0.04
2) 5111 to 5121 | -0.05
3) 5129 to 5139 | -0.06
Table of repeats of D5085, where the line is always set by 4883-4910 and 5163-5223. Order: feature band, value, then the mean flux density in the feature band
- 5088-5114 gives 0.05 mag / 9.87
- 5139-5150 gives 0.03 mag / 9.9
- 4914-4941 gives -0.08 mag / 12.1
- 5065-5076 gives 0.06 mag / 9.98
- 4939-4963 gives -0.08 mag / 12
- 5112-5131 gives 0.04 mag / 9.9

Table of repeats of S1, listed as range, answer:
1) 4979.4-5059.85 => 10.4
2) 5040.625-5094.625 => 10.3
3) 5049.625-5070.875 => 10.5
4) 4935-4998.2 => 11.4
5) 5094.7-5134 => 9.8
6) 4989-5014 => 10.3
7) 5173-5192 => 8.72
